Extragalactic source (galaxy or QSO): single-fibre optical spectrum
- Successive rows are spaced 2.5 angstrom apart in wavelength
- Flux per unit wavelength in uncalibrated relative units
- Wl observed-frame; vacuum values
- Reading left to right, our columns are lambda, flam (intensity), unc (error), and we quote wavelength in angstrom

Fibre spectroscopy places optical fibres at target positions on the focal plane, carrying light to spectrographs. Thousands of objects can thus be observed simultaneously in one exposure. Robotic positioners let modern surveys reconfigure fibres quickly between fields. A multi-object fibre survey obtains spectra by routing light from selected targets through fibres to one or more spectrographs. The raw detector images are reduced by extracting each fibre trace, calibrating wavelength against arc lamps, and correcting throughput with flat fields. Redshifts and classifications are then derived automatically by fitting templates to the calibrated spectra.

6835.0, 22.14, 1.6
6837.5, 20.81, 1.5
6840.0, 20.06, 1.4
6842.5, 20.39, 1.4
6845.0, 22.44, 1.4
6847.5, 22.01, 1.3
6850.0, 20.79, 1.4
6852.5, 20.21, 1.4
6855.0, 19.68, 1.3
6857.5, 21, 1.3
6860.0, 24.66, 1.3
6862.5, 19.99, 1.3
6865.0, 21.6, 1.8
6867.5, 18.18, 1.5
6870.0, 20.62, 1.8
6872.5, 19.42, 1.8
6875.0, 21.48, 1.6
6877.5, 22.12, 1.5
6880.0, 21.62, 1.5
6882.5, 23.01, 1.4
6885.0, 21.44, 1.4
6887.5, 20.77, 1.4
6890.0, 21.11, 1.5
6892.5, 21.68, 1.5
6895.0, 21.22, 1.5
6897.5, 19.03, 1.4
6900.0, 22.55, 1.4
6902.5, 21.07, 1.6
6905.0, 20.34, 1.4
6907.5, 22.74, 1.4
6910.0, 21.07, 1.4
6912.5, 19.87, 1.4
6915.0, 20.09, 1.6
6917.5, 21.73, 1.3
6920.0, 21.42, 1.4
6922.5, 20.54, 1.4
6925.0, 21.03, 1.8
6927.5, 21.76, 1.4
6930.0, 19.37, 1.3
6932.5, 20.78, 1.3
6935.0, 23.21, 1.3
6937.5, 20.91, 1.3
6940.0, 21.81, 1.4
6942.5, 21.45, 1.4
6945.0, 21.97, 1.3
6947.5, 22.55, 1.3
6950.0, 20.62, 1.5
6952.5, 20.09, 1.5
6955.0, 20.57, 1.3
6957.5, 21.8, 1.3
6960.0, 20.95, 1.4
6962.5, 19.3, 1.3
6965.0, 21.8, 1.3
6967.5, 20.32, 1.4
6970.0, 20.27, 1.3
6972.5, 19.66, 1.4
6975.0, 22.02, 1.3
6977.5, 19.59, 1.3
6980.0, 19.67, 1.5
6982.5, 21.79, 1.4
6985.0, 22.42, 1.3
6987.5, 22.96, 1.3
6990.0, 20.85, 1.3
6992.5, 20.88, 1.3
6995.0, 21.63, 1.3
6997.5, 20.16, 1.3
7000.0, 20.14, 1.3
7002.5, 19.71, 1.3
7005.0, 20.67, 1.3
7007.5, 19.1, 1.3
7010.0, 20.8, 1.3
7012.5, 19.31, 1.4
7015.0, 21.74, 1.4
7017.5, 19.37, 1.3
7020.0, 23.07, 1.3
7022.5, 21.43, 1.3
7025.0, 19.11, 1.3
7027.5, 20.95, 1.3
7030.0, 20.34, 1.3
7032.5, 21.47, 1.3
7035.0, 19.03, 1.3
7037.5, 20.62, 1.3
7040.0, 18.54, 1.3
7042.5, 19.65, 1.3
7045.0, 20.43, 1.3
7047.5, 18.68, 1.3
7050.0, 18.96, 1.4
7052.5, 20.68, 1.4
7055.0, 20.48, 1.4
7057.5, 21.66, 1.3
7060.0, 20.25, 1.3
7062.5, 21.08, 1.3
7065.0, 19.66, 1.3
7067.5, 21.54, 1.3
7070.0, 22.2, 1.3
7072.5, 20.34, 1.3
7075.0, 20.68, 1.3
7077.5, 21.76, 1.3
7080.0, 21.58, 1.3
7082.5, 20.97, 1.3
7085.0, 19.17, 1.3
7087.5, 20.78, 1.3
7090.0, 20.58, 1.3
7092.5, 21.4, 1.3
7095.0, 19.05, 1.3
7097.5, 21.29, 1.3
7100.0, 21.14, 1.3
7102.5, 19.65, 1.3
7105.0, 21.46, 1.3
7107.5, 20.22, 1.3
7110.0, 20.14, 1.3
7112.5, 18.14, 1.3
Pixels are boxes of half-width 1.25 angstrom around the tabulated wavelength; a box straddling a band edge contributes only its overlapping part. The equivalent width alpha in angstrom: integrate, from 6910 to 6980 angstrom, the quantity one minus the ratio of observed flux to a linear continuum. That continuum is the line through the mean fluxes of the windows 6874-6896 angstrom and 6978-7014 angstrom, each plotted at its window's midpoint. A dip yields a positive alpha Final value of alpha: 0.7 angstrom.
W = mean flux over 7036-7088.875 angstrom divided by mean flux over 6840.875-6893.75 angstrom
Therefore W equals 1.0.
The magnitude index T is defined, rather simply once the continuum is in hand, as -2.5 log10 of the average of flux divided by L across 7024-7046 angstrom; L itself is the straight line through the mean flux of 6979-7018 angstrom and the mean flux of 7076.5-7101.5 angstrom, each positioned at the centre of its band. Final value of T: 0.04 mag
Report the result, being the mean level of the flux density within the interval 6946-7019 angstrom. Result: 20.7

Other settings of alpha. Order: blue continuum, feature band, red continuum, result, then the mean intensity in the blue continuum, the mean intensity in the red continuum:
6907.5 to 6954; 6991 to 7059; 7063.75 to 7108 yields 1.9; 21.2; 20.8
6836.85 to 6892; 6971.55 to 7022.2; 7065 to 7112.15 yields 0.1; 21.1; 20.7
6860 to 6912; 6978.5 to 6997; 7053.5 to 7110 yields -0.4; 21.1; 20.8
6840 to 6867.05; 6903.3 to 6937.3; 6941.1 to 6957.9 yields 0.3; 21.1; 21.3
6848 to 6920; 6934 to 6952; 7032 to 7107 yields -0.7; 21.1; 20.5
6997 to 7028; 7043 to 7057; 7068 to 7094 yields 0.5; 20.4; 20.9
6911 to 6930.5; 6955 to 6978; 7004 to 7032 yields 0.0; 20.8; 20.6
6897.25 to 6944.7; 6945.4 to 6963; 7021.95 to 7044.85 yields -0.1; 21.2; 20.1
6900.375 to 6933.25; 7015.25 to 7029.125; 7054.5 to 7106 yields 0.0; 21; 20.8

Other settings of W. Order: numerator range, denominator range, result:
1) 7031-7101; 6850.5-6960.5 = 0.97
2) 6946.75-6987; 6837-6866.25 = 0.99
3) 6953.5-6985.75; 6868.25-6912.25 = 0.98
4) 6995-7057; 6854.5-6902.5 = 0.96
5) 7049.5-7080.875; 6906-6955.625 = 0.99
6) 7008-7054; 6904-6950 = 0.95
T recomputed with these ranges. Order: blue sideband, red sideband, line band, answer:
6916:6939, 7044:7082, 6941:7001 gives 0.00 mag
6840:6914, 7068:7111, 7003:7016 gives 0.03 mag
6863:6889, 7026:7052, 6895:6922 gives -0.01 mag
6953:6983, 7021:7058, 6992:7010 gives 0.00 mag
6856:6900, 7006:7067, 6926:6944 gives -0.03 mag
